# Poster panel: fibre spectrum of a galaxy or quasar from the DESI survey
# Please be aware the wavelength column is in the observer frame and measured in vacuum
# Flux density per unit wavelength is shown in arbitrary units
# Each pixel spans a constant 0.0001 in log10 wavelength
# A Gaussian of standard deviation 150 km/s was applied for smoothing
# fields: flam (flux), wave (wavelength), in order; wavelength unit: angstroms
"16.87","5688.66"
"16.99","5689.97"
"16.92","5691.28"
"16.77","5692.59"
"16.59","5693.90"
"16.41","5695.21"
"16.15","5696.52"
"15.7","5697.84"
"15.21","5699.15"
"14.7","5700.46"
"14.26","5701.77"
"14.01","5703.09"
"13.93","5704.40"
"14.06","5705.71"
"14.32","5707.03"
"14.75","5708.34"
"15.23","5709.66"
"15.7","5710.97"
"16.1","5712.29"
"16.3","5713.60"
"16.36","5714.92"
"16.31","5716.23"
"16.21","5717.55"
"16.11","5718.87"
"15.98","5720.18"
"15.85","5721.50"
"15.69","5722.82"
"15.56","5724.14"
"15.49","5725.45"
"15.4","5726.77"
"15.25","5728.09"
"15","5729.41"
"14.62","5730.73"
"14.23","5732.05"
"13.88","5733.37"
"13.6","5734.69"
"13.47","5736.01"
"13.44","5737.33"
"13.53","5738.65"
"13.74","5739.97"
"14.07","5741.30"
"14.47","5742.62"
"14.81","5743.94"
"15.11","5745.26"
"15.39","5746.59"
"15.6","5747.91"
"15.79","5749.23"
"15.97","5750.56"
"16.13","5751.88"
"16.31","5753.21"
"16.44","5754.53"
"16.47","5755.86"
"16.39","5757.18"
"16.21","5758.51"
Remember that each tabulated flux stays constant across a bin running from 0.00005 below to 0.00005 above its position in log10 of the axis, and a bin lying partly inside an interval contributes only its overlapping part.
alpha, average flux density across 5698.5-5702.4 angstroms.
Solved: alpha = 14.7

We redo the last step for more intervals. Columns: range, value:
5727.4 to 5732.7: 14.8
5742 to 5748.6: 15.1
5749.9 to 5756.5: 16.3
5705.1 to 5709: 14.4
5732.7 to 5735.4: 13.7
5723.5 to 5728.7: 15.4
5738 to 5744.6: 14.1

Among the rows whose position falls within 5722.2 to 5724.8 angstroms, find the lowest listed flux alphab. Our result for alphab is 15.56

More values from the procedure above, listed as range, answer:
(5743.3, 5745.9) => 14.81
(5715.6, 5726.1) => 15.49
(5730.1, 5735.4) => 13.6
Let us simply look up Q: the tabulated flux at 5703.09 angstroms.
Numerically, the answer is 14.01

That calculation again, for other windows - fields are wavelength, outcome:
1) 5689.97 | 16.99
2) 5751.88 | 16.13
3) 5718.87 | 16.11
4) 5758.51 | 16.21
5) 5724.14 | 15.56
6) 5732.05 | 14.23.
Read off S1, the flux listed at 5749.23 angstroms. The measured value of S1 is 15.79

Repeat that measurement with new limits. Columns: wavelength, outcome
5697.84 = 15.7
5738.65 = 13.53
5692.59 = 16.77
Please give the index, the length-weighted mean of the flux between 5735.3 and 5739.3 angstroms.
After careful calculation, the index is 13.5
